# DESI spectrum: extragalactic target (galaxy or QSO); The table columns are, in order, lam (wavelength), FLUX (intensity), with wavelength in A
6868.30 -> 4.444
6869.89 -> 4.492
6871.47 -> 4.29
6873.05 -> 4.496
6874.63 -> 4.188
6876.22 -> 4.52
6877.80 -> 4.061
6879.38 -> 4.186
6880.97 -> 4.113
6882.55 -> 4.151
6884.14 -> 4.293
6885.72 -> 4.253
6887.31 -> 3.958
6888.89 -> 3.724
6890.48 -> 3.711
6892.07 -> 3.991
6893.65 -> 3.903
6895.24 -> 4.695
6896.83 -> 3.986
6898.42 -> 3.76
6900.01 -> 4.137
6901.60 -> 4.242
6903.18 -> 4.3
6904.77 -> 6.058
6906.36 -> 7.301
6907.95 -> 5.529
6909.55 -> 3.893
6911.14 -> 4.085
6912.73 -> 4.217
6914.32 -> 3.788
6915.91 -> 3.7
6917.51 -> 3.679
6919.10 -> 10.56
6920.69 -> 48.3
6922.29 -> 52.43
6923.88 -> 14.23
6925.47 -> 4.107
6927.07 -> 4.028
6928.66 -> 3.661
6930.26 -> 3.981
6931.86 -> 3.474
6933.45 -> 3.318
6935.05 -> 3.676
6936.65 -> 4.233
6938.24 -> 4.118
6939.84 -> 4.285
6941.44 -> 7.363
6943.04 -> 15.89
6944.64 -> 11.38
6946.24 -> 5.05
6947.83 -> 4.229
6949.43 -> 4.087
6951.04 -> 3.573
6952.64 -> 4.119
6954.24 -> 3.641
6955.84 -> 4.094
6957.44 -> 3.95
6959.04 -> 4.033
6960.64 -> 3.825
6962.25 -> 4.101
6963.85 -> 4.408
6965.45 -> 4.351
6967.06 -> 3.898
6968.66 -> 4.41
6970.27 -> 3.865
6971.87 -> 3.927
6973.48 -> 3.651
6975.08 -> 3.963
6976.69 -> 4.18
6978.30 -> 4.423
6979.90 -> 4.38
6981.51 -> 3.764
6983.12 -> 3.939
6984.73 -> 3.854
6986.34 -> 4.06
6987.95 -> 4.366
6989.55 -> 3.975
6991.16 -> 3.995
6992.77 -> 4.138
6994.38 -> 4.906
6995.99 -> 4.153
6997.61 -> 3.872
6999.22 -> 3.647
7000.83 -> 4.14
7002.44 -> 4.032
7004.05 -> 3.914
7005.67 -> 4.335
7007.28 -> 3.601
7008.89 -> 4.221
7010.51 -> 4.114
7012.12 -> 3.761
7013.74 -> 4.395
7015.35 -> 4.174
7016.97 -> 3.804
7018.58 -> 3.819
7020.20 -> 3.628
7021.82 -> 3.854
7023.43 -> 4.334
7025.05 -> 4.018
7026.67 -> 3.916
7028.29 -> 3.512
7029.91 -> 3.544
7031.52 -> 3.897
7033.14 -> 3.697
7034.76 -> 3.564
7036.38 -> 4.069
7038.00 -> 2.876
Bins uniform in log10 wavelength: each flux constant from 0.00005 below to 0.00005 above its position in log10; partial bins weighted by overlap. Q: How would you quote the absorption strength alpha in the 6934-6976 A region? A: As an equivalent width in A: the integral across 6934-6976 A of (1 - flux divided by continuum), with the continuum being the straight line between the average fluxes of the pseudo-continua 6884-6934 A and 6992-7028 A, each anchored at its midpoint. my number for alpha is 7.9 A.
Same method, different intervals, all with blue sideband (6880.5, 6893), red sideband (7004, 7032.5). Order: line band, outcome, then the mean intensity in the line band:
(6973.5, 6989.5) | -0.5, 4.08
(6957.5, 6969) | -0.4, 4.12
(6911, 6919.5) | -1.7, 4.82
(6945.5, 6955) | -0.3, 4.11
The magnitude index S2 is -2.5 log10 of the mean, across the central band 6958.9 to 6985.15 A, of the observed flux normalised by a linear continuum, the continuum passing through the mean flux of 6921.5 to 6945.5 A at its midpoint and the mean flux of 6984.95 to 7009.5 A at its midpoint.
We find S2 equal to 0.44 mag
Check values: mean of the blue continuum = 9.32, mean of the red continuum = 4.08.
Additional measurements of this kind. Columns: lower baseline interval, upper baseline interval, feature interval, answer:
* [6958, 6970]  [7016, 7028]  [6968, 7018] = -0.01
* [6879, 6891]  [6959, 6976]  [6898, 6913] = -0.18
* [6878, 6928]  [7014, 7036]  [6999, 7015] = 0.10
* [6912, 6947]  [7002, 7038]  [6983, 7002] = 0.36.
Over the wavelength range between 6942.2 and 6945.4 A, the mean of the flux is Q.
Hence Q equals 13.6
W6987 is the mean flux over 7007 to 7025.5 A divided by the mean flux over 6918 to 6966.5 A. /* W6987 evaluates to 0.48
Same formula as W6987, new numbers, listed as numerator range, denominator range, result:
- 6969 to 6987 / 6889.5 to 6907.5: 0.88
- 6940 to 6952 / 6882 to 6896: 1.76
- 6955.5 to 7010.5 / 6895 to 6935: 0.47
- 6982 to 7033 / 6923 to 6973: 0.78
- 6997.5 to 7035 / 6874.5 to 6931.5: 0.54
